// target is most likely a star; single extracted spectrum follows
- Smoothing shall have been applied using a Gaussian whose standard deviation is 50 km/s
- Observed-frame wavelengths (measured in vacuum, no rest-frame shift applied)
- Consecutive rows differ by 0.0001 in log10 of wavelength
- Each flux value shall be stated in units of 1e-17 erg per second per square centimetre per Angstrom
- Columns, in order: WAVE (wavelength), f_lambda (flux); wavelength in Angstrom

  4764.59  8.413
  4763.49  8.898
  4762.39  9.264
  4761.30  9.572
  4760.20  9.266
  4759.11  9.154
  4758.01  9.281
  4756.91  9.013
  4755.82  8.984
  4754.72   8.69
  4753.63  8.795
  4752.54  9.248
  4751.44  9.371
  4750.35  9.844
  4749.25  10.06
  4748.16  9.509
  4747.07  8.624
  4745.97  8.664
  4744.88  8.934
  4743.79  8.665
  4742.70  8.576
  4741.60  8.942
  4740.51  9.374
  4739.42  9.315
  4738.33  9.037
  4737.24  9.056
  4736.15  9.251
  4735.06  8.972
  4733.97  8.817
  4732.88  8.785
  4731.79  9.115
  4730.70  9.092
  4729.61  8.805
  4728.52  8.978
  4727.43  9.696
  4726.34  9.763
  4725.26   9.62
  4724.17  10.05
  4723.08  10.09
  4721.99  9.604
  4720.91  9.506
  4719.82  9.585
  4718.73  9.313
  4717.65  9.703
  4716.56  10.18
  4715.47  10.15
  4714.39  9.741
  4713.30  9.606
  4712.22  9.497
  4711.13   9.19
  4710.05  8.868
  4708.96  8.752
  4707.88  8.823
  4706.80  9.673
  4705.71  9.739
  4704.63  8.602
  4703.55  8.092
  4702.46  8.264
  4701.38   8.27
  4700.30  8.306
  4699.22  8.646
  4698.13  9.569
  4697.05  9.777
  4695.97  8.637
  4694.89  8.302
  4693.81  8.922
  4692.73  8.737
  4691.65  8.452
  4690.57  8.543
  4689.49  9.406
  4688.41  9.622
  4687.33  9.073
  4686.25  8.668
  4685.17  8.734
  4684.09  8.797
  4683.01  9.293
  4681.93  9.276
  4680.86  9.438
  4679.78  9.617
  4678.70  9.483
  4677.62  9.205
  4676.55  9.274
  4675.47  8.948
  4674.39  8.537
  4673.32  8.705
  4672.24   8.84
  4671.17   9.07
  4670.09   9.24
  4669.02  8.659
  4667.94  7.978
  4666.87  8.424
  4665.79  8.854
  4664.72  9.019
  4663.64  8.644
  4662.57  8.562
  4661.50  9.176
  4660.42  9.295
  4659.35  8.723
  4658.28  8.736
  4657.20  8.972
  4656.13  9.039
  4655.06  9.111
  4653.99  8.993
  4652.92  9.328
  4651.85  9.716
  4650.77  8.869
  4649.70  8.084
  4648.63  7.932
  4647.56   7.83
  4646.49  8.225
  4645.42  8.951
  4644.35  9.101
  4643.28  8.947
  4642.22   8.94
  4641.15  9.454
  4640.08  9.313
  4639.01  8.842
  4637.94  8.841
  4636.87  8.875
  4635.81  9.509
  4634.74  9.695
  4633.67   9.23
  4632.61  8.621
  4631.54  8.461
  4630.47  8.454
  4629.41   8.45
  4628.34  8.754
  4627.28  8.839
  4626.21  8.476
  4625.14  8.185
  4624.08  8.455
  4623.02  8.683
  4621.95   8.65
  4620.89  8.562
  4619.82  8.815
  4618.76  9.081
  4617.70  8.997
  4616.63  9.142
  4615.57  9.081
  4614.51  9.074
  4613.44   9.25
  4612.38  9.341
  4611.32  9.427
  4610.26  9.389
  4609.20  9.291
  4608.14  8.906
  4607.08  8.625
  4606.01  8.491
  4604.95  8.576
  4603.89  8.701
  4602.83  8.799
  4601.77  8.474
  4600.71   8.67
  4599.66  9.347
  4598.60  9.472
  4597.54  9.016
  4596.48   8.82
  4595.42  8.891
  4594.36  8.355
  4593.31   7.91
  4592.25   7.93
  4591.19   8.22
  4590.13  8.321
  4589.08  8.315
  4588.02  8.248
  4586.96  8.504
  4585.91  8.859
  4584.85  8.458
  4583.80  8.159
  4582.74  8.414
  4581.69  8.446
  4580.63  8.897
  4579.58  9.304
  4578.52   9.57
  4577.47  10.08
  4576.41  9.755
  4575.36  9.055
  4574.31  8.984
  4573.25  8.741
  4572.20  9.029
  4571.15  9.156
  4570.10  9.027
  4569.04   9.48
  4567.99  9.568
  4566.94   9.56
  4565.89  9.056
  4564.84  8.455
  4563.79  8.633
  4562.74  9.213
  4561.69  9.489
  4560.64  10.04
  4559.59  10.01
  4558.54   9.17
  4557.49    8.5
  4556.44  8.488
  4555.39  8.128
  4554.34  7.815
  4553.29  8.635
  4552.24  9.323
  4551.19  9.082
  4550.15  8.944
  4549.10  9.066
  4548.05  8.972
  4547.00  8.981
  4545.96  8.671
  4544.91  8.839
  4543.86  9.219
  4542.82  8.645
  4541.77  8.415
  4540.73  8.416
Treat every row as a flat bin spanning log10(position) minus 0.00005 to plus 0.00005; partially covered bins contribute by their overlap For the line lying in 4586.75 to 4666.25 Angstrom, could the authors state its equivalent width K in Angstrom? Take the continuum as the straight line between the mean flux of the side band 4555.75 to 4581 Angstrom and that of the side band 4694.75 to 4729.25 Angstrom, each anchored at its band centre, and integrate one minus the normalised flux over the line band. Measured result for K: 3.68 Angstrom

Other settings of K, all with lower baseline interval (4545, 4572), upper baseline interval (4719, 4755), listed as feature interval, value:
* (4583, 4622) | 1.3 Angstrom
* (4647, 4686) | 1.1 Angstrom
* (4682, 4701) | 0.5 Angstrom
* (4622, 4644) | 0.6 Angstrom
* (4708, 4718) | -0.3 Angstrom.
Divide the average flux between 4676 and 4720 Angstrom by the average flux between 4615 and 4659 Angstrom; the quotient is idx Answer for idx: 1.03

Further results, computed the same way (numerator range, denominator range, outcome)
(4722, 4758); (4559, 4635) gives 1.03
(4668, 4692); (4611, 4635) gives 1.02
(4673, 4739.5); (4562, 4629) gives 1.03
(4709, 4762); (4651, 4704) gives 1.04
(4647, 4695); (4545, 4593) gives 1.00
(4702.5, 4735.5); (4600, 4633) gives 1.06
